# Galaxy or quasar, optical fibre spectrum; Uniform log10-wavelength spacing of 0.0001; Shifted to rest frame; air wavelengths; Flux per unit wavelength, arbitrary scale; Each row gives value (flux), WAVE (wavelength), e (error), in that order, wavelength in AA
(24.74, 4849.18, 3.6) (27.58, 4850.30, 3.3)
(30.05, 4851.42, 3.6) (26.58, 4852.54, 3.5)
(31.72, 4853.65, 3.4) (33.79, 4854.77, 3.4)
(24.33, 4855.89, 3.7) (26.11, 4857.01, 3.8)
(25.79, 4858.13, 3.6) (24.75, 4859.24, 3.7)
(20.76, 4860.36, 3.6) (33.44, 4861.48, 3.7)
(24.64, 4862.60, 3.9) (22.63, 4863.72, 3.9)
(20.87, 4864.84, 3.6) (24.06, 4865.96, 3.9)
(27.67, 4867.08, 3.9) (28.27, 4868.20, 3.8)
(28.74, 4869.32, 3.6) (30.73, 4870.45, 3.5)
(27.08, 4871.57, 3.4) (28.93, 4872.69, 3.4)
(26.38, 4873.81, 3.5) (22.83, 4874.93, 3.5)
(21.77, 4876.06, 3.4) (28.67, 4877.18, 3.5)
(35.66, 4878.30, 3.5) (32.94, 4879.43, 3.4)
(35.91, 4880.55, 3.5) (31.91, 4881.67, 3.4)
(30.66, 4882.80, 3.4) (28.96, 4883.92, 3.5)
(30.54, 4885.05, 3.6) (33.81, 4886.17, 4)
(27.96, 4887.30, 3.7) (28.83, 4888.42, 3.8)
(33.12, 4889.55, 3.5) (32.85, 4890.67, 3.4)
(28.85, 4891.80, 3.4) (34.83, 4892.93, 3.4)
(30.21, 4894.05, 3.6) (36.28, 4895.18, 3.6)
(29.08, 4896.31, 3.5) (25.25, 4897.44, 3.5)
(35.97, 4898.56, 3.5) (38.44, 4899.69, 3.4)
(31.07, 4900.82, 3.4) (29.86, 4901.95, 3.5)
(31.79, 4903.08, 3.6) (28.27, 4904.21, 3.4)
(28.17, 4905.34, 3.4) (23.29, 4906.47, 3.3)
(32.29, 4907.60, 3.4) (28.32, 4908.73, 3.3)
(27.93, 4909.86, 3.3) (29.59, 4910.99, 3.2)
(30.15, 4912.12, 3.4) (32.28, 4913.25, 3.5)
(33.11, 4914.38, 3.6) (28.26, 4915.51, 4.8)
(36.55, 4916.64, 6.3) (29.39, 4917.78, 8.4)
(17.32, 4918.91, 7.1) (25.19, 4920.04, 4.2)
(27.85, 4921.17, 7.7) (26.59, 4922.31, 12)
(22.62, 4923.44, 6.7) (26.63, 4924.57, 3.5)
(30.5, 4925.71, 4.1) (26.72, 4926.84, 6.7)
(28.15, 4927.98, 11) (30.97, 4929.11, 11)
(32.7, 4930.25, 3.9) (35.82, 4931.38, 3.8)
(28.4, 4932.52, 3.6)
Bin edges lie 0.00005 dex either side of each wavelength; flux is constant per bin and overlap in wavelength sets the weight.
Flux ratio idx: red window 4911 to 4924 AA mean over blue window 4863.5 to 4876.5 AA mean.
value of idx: 1.09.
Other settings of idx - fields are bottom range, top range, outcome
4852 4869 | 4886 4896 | 1.20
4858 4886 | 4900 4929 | 1.02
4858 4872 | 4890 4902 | 1.23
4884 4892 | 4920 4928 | 0.87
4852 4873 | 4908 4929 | 1.05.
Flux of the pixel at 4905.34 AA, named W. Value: 28.17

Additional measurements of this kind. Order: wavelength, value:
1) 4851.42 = 30.05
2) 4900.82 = 31.07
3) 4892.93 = 34.83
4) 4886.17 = 33.81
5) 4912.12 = 30.15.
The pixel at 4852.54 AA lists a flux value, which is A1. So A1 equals 26.58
